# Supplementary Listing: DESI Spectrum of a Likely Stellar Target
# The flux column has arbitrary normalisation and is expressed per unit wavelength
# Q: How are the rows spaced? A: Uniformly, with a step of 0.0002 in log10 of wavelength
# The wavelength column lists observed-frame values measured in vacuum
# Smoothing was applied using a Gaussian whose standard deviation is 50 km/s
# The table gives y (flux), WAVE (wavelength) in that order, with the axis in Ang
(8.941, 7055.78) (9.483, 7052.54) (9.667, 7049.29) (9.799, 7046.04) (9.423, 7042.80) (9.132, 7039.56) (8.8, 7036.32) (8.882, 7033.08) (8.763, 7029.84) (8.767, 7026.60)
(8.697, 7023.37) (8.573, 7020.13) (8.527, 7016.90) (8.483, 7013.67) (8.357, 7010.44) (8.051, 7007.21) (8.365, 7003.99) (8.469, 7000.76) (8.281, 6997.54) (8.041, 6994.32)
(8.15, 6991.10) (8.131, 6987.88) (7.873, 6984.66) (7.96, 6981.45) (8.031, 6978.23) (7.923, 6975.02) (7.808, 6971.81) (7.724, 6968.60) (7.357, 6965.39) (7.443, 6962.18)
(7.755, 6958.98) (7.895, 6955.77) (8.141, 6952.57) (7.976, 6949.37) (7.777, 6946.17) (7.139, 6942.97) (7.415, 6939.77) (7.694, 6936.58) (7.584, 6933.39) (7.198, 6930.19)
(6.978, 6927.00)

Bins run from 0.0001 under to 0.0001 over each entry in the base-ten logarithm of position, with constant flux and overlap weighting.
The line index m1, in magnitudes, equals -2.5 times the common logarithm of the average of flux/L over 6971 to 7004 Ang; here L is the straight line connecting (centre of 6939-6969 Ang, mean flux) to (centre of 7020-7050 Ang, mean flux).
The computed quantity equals 0.02 mag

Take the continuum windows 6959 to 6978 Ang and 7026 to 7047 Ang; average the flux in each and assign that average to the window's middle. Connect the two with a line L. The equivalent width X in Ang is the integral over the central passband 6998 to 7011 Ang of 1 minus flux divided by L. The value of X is 0.18 Ang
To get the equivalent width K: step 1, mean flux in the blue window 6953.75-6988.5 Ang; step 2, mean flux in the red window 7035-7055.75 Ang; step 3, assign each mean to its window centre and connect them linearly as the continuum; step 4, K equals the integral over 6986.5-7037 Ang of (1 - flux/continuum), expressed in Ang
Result 1.2 Ang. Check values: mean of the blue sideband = 7.8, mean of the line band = 8.45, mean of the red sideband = 9.36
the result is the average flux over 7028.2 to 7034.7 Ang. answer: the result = 8.81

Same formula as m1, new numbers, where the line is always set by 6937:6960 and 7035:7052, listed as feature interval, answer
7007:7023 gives 0.05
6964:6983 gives 0.05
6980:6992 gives 0.05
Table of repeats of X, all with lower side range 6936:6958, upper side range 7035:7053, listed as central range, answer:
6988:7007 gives 0.8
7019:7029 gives 0.4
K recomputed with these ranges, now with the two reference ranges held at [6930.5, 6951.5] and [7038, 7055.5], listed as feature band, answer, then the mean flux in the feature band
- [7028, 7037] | 0.4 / 8.81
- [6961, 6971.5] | 0.6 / 7.54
